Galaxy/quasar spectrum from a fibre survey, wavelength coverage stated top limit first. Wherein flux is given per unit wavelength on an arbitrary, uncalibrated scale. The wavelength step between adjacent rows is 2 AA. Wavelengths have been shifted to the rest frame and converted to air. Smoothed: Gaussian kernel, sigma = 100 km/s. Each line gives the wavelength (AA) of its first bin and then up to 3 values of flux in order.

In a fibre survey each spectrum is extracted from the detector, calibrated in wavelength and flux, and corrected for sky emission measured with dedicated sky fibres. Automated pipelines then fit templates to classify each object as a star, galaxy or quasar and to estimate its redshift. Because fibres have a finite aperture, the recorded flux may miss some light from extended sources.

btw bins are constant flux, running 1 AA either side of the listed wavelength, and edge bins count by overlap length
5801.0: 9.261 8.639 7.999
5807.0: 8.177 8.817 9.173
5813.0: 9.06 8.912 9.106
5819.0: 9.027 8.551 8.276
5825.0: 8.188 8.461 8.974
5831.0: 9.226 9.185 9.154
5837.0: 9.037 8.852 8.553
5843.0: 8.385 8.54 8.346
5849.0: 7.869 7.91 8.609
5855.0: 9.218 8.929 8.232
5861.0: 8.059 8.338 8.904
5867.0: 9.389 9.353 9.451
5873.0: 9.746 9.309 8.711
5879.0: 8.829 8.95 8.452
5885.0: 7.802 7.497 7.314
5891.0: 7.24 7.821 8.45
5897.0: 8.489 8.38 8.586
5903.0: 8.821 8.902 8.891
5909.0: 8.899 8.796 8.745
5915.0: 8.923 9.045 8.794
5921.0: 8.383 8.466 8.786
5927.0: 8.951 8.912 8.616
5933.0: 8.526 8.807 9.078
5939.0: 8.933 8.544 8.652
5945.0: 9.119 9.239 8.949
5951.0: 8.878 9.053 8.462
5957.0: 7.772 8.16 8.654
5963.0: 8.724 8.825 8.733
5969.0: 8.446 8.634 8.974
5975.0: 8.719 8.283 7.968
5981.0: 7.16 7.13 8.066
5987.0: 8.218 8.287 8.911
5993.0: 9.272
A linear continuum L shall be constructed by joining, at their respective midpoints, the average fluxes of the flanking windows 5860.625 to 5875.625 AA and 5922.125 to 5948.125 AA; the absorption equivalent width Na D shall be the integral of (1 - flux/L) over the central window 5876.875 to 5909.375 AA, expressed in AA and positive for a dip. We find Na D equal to 2.4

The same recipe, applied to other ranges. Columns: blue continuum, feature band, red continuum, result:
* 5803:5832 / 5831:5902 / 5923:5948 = 1.5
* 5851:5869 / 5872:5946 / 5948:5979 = 0.2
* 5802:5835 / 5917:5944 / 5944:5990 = -0.7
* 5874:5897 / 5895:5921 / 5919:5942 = -0.8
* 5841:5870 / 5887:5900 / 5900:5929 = 1.2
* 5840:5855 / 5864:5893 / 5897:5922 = -0.2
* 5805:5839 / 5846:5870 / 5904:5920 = 0.6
